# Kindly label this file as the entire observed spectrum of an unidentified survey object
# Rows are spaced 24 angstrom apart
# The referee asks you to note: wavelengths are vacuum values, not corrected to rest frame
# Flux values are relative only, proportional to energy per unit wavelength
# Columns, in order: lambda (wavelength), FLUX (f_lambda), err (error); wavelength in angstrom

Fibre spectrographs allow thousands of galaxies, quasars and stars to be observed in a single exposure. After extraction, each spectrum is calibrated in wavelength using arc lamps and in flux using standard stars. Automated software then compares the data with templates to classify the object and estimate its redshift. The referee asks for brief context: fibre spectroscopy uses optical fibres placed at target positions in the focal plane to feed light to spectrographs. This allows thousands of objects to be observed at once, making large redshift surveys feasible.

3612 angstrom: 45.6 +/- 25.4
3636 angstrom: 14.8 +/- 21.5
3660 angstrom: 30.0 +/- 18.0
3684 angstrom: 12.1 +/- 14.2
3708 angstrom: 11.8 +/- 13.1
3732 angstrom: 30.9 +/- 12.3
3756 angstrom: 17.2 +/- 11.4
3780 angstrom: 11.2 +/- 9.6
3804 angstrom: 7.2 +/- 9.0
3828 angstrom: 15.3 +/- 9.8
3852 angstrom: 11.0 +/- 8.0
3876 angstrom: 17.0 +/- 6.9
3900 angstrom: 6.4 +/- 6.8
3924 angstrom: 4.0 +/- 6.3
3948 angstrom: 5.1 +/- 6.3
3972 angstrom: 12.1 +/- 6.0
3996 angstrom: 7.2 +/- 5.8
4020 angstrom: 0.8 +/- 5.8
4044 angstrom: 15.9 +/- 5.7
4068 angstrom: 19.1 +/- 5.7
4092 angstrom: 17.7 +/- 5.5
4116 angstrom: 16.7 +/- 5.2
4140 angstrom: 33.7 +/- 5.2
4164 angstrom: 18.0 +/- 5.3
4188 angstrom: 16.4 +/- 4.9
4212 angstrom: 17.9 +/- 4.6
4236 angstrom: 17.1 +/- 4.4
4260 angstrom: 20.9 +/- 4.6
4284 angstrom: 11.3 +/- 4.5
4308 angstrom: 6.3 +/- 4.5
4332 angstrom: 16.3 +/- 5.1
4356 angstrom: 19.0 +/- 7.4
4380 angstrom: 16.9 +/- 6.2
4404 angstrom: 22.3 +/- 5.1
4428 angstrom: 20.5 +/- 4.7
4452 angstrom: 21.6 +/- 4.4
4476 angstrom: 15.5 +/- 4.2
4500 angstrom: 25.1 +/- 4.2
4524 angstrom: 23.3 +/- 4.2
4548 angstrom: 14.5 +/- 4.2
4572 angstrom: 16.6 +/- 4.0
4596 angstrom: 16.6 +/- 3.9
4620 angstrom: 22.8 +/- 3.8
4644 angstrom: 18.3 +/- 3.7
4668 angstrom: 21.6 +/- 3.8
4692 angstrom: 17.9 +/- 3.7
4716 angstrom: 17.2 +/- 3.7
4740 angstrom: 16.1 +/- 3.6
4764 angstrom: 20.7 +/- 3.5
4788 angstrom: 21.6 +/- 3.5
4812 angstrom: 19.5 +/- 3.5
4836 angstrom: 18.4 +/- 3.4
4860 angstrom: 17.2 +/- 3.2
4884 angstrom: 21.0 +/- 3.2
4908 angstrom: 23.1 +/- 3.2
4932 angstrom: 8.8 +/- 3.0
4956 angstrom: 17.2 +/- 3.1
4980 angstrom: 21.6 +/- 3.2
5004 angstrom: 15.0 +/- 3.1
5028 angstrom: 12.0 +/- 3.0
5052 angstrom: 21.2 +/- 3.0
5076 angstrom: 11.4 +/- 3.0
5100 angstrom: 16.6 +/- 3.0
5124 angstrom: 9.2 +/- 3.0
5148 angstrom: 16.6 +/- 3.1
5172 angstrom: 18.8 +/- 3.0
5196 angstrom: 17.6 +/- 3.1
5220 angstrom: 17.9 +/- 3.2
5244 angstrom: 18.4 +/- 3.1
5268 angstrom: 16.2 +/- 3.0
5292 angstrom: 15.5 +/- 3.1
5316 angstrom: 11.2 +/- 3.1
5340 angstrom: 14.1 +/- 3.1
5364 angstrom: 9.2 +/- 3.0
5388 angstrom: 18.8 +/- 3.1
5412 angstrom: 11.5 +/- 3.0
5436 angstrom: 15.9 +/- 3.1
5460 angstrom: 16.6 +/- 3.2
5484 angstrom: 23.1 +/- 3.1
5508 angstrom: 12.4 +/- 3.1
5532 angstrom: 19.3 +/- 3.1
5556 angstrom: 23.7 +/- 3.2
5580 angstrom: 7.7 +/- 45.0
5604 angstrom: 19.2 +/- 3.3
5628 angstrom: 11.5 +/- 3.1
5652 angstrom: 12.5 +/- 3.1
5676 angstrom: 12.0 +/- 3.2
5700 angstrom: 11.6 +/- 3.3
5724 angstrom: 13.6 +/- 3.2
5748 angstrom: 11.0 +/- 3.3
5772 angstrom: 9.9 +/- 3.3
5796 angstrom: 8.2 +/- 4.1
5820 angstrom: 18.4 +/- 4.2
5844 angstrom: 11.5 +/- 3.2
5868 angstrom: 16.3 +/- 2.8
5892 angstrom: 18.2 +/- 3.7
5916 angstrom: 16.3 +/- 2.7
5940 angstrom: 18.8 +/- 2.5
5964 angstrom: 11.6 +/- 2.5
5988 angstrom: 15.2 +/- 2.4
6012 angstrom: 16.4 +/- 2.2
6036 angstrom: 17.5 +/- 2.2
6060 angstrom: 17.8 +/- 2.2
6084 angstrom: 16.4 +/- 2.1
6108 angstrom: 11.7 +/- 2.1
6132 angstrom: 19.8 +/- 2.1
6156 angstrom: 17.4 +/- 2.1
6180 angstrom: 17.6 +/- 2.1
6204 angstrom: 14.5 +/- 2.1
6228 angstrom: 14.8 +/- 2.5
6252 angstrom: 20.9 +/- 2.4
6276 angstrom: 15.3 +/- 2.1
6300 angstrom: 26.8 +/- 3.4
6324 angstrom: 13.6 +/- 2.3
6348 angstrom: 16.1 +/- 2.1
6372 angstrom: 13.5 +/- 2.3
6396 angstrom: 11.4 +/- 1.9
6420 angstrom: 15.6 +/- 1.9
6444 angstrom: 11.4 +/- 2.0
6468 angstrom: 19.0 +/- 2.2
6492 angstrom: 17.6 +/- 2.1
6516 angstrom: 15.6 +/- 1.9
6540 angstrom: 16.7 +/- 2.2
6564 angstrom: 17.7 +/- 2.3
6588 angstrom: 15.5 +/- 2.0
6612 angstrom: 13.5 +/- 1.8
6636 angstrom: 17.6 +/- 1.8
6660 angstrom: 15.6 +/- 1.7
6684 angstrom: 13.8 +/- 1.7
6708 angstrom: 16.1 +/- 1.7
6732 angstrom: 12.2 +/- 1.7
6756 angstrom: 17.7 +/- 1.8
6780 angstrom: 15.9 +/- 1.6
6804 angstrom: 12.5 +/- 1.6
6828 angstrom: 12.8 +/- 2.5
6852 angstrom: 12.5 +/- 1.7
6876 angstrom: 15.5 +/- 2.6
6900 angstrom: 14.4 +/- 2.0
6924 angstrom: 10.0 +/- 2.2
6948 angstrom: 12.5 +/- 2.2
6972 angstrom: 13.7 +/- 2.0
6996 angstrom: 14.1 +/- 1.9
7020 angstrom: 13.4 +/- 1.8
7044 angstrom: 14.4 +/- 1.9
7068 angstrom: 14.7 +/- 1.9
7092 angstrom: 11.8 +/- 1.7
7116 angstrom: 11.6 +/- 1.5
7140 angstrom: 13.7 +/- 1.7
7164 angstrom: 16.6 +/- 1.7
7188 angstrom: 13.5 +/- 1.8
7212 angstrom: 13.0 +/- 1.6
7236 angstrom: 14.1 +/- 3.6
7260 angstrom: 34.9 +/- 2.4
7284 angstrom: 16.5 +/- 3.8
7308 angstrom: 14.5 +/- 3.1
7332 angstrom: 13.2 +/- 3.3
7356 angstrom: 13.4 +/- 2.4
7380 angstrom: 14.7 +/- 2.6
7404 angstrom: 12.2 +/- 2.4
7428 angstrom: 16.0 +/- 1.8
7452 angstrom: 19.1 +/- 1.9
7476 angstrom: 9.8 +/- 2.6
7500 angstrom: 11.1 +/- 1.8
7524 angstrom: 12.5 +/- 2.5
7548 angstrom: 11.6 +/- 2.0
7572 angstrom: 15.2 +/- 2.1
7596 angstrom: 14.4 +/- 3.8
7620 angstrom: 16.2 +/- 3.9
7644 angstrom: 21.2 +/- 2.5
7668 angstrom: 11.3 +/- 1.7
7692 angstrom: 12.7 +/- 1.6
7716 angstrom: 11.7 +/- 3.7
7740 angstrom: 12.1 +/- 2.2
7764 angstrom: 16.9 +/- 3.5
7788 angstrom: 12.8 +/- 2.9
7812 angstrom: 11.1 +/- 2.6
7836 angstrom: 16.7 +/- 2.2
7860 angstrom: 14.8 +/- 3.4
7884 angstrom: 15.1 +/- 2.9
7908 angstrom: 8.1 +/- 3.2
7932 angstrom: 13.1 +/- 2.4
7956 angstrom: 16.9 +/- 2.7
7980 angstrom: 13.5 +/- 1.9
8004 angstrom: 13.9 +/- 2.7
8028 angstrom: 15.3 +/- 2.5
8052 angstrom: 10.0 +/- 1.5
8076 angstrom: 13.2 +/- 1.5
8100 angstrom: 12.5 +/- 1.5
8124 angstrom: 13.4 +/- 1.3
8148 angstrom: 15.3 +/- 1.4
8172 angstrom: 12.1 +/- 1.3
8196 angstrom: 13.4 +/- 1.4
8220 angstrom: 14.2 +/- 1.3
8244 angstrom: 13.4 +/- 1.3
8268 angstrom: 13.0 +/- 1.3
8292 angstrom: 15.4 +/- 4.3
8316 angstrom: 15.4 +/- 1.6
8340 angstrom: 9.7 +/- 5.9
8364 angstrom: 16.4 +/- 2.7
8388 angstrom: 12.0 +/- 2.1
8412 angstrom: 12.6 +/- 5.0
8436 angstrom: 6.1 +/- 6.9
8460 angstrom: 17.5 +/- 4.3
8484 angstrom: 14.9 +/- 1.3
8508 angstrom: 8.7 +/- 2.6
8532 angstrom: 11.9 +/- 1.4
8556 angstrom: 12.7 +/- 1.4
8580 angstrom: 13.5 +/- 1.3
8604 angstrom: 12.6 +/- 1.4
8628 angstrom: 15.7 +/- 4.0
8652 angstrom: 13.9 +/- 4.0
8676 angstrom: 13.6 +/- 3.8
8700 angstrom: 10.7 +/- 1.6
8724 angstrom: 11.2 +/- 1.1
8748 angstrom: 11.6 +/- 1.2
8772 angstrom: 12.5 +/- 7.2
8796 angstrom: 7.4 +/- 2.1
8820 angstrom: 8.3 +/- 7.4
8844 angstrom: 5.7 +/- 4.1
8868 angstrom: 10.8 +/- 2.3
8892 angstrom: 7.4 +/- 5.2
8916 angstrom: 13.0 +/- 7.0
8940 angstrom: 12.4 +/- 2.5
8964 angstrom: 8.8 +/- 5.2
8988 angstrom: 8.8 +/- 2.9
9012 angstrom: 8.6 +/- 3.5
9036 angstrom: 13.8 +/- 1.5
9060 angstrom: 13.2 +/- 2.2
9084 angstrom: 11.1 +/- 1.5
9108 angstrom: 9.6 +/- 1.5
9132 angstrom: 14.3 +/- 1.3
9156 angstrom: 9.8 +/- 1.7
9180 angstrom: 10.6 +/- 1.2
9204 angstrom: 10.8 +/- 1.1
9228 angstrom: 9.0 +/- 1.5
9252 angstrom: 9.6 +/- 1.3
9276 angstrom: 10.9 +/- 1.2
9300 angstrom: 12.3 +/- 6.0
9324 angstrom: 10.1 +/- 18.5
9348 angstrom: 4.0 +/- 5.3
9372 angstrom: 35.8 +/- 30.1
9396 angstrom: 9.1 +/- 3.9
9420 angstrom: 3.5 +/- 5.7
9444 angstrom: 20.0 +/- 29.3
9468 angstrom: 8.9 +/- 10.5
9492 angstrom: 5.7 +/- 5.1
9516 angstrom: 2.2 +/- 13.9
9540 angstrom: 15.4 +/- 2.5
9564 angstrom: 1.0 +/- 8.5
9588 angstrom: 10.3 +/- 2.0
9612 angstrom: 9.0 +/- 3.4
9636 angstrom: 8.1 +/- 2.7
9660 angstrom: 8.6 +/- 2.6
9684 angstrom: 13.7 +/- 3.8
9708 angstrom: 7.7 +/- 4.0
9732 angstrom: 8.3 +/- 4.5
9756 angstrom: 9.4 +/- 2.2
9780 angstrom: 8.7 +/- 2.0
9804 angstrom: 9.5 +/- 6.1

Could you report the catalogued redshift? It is 0.107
